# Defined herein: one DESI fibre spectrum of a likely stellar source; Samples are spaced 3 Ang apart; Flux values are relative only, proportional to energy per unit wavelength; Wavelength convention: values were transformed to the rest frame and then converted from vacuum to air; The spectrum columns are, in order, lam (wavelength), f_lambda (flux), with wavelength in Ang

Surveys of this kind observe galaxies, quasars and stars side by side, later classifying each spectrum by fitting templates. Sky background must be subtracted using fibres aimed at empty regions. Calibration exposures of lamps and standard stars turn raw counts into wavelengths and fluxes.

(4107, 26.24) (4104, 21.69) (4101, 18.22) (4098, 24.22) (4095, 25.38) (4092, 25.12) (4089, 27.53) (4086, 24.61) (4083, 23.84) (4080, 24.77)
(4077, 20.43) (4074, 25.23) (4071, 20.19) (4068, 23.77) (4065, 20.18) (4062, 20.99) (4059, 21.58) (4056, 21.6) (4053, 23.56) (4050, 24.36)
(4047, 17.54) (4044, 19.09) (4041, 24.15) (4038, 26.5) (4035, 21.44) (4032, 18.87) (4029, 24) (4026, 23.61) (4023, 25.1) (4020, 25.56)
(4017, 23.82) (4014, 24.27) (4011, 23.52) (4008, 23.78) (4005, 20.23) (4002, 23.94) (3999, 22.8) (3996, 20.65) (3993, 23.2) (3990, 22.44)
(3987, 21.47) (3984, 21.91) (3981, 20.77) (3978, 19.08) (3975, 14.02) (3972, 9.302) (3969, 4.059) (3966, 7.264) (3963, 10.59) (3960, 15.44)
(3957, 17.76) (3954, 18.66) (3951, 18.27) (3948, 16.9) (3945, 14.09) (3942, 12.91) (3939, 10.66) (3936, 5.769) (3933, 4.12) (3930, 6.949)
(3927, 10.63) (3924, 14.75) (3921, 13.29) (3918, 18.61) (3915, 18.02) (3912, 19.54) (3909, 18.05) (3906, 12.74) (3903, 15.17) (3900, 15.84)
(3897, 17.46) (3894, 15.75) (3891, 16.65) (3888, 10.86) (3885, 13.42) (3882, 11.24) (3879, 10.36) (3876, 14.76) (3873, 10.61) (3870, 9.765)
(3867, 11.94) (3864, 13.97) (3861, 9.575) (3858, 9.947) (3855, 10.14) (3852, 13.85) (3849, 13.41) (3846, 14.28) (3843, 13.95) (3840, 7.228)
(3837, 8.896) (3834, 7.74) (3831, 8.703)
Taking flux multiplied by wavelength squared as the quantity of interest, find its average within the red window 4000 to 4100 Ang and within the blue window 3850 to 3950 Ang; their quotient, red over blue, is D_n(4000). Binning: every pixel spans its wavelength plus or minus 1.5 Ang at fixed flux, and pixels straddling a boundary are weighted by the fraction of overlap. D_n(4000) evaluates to 1.9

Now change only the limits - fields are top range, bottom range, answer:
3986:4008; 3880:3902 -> 1.63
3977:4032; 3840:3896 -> 1.97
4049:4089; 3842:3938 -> 1.93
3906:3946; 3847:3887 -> 1.12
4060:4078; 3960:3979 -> 2.11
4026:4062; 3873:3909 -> 1.70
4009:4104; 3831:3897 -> 2.13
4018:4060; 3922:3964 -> 1.87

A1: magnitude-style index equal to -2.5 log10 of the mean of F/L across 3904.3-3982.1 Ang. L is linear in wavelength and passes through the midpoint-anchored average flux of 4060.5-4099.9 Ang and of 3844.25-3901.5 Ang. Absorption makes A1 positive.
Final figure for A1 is 0.21 mag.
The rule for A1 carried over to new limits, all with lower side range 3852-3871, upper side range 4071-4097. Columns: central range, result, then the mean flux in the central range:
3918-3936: 0.40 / 10.3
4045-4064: 0.05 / 21.5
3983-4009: -0.16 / 22.2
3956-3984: 0.29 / 13.5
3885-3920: -0.18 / 16.1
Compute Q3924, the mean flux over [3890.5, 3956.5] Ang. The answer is 14.3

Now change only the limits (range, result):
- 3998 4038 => 23.3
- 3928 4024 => 17.1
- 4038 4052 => 21.9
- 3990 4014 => 22.7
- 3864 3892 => 12.2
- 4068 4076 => 22.8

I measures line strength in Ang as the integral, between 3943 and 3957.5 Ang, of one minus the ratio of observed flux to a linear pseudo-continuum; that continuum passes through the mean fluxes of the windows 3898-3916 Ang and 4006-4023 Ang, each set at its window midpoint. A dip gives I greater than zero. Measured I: 2.0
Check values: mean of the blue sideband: 16.5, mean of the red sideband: 24.2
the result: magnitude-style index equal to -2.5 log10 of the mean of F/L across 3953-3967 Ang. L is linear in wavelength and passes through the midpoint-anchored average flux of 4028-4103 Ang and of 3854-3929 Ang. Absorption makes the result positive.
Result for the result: 0.22 mag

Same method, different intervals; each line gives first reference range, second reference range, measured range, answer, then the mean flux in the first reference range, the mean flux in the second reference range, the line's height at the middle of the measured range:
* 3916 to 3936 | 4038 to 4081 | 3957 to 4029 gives -0.16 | 11.1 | 22.1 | 16.6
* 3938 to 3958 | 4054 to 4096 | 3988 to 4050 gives -0.15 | 15.7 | 23.2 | 19.9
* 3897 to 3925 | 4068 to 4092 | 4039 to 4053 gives 0.03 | 16.3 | 23.9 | 22.4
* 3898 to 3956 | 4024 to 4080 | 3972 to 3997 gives -0.11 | 14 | 22.2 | 17.8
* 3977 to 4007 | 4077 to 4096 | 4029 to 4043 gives 0.02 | 21.7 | 24.8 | 23.2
